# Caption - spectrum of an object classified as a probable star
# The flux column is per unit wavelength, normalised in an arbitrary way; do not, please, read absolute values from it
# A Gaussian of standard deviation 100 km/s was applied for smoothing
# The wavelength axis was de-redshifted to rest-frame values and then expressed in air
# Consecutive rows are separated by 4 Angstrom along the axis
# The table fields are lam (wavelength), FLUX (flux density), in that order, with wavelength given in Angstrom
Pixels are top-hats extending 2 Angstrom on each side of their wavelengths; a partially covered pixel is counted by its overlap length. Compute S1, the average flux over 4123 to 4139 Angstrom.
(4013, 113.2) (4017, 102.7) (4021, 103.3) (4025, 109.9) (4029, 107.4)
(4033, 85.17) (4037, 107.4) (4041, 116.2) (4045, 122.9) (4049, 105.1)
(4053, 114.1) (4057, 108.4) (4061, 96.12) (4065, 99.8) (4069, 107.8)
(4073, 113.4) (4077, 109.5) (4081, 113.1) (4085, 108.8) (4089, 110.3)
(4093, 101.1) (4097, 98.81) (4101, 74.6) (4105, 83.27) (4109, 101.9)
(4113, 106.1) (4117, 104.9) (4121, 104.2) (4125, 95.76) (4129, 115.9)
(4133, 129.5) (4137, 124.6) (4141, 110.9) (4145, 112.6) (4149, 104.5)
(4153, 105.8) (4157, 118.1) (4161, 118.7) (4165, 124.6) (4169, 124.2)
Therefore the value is 116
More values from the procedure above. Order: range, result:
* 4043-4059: 113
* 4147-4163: 112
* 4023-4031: 109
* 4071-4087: 111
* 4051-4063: 106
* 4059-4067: 98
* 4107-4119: 104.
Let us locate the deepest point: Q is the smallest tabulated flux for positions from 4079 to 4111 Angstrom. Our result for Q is 74.6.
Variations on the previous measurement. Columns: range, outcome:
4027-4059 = 85.17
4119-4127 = 95.76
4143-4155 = 104.5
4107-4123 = 101.9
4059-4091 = 96.12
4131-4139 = 124.6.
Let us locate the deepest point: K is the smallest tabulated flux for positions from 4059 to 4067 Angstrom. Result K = 96.12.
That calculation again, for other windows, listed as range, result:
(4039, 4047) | 116.2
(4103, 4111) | 83.27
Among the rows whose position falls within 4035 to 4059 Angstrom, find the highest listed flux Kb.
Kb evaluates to 122.9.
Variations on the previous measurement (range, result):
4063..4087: 113.4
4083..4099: 110.3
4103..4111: 101.9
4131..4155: 129.5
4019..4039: 109.9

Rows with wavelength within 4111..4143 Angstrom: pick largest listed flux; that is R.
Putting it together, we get 129.5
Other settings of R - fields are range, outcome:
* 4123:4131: 115.9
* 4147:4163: 118.7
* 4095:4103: 98.81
